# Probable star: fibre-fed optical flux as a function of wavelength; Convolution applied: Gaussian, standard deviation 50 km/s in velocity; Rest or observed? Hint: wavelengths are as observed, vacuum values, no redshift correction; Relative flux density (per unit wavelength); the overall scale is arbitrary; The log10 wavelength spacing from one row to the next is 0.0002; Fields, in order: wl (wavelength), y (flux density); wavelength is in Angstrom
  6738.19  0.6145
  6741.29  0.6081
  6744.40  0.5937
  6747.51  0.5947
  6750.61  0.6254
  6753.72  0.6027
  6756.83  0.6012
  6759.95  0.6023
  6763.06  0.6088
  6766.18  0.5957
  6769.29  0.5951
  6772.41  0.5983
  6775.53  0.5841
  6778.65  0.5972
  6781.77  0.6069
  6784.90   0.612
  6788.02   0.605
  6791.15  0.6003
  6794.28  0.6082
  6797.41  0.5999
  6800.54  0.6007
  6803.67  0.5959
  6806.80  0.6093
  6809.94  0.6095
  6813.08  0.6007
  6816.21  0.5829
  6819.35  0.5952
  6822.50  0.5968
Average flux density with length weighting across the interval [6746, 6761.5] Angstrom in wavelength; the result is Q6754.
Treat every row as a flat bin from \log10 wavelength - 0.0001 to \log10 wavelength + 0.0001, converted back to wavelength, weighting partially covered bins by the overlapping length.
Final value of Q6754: 0.605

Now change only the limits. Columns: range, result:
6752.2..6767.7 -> 0.602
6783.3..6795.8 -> 0.606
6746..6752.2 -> 0.611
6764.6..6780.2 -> 0.594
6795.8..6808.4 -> 0.602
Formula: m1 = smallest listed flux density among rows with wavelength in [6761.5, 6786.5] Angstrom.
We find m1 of 0.5841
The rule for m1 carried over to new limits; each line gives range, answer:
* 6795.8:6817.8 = 0.5829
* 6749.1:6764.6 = 0.6012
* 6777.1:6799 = 0.5972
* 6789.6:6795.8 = 0.6003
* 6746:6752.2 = 0.5947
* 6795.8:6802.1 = 0.5999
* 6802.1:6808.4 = 0.5959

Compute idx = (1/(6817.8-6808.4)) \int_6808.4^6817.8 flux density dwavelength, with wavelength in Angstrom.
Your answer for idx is 0.598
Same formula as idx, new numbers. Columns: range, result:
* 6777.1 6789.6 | 0.605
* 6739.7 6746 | 0.601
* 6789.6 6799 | 0.603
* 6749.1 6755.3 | 0.614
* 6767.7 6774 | 0.597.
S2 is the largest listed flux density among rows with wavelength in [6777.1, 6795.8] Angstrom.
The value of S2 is 0.612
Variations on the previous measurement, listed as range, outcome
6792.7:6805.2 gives 0.6082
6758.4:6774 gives 0.6088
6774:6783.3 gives 0.6069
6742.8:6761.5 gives 0.6254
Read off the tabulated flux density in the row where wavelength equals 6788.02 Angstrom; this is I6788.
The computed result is 0.605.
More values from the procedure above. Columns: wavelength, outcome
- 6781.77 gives 0.6069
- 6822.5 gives 0.5968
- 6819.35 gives 0.5952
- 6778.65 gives 0.5972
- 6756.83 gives 0.6012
